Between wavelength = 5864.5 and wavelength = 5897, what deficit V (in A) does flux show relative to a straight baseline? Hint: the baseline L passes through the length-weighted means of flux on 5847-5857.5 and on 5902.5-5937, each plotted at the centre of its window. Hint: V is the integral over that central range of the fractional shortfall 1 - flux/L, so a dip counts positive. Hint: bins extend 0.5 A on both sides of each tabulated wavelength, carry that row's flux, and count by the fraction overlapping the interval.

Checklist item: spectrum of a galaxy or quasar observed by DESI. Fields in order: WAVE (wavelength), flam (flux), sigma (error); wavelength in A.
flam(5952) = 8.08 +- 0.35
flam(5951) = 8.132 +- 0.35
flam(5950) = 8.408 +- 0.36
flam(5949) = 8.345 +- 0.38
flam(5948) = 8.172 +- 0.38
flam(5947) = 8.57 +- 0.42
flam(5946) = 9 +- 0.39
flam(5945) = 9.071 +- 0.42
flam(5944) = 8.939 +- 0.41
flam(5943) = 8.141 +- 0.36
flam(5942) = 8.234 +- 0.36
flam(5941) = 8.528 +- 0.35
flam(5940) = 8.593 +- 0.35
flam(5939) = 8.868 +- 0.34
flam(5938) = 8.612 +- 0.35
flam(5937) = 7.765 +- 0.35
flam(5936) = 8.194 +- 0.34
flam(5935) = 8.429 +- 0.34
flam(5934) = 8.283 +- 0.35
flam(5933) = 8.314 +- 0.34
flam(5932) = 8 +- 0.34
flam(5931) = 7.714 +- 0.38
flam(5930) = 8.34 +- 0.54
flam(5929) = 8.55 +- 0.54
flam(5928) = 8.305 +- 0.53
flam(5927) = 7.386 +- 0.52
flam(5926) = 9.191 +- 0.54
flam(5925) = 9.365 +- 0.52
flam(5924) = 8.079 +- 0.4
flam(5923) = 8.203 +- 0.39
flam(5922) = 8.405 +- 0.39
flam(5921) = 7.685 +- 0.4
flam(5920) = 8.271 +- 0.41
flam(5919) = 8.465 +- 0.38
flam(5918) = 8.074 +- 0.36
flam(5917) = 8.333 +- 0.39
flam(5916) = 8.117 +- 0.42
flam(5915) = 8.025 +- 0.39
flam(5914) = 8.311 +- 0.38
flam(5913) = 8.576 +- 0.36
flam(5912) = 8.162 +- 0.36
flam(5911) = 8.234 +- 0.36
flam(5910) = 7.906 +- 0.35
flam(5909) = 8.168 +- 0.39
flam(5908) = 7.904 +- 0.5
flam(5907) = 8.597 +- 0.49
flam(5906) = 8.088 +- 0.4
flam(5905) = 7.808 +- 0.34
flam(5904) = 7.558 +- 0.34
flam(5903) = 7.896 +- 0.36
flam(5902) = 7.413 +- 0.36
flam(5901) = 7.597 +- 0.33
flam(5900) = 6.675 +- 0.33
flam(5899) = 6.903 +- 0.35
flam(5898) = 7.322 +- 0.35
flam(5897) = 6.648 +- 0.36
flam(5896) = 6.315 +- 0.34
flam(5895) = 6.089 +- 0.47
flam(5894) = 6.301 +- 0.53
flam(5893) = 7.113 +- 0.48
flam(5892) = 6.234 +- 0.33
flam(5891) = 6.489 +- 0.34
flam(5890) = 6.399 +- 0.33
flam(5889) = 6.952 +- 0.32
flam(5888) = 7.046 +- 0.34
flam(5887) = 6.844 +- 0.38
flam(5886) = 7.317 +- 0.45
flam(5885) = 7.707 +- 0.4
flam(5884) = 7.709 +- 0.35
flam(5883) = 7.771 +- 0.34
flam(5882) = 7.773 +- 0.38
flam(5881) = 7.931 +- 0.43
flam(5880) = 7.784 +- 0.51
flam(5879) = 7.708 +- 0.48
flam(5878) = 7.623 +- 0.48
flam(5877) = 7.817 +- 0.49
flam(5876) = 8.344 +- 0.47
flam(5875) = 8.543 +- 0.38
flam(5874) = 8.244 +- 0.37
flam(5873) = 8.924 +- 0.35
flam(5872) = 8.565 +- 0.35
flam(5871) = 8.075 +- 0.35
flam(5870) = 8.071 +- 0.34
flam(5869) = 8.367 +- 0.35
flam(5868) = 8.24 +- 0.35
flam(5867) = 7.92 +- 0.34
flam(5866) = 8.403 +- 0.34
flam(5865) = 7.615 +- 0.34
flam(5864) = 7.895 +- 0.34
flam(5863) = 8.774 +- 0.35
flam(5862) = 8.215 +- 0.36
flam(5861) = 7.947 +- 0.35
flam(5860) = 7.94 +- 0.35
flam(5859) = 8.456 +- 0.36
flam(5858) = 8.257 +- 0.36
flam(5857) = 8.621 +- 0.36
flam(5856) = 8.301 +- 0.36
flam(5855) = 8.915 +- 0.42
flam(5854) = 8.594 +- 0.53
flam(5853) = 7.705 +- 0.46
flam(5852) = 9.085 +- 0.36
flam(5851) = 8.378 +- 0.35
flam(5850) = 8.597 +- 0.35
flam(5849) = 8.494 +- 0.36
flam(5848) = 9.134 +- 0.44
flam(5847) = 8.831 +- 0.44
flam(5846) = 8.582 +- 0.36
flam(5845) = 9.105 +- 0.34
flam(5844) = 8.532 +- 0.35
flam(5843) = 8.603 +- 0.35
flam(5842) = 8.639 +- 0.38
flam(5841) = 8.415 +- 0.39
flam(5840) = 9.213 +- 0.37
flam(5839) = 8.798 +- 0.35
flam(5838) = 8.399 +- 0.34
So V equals 3.4 A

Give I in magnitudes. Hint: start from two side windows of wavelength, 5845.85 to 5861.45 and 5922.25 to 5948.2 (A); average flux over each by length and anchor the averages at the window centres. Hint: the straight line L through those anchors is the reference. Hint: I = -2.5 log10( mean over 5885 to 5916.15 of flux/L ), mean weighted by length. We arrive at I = 0.15 mag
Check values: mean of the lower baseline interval 8.49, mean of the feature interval 7.38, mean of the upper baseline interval 8.42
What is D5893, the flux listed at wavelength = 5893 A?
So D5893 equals 7.113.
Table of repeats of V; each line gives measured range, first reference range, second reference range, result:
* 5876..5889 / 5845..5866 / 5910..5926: 1.2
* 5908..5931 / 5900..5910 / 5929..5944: -0.6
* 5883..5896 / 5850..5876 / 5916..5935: 2.3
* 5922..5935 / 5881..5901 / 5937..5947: -0.2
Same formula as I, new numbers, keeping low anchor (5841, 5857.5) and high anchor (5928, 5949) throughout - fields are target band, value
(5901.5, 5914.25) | 0.06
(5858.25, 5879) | 0.05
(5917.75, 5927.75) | 0.02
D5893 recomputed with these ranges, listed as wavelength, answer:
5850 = 8.597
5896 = 6.315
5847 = 8.831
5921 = 7.685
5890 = 6.399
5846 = 8.582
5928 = 8.305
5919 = 8.465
